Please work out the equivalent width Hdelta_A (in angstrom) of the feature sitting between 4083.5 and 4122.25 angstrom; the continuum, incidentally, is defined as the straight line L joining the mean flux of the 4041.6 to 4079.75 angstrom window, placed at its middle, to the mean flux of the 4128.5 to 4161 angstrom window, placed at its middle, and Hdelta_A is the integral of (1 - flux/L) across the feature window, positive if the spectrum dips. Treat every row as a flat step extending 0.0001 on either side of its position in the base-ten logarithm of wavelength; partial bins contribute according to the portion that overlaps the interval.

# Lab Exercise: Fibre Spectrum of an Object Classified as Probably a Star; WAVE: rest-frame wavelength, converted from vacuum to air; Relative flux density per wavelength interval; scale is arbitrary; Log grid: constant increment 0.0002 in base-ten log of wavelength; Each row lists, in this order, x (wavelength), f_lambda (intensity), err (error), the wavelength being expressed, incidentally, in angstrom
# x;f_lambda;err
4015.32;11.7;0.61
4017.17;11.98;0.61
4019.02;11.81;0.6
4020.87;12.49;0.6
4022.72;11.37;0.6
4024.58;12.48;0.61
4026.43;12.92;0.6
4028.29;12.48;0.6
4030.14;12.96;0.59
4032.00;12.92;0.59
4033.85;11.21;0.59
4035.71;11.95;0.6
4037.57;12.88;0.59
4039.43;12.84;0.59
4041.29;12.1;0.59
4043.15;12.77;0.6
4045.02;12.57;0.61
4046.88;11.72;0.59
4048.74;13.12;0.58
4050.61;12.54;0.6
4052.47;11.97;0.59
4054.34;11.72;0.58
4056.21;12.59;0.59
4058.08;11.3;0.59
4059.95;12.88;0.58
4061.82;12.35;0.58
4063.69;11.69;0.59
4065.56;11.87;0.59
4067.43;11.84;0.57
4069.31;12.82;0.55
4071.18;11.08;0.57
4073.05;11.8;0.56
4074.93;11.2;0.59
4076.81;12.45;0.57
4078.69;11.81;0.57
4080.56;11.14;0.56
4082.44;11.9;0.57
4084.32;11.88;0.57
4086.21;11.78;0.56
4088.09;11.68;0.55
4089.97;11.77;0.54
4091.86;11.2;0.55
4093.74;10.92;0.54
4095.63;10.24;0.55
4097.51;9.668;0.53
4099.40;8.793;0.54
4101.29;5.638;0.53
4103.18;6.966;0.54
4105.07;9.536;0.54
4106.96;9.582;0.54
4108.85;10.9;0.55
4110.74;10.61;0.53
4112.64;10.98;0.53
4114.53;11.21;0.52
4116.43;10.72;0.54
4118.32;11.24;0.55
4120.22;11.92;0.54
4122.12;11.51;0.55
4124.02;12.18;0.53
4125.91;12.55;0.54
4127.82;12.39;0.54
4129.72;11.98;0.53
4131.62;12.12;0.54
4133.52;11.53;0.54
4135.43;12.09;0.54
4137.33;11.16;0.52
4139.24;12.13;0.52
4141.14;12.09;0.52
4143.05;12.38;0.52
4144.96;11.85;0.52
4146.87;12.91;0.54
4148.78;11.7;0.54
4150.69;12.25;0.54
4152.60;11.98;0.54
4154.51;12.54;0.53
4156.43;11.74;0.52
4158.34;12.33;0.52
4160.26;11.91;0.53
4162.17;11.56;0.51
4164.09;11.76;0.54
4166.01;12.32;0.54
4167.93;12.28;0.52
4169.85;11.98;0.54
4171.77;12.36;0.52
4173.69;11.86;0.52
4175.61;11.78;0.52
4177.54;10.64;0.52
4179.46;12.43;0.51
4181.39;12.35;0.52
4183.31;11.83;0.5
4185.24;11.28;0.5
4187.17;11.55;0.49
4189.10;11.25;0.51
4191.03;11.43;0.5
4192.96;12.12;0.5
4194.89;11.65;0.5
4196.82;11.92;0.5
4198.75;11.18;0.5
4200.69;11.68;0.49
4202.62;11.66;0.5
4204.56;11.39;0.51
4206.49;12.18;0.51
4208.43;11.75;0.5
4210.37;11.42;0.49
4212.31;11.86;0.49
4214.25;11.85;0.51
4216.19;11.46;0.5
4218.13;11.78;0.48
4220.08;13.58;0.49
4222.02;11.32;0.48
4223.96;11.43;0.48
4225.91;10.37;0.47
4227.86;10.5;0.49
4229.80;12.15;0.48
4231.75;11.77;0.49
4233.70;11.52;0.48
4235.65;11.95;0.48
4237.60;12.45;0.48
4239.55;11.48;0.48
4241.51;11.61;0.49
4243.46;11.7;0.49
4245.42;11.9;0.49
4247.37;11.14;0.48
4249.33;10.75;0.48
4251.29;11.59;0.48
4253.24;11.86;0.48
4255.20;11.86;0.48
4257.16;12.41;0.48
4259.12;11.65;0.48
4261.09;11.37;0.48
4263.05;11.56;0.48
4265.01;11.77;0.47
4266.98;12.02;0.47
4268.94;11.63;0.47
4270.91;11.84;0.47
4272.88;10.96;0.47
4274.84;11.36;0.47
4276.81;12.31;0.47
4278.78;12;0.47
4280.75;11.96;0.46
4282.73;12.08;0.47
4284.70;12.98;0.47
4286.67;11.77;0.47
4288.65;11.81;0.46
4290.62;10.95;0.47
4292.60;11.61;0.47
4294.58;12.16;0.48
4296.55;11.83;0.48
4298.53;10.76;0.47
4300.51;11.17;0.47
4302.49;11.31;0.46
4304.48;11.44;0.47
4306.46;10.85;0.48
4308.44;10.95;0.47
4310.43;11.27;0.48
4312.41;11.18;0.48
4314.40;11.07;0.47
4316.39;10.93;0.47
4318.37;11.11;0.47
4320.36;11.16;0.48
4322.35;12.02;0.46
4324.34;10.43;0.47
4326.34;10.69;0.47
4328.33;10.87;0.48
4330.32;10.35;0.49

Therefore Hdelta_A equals 5.4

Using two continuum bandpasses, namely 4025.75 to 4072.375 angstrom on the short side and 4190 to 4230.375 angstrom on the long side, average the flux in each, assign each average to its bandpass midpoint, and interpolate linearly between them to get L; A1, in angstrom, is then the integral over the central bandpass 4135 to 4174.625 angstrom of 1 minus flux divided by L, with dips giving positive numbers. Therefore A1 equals -0.6 angstrom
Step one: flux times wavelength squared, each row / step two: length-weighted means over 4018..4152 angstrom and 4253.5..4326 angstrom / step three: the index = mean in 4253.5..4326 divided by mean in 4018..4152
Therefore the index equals 1.1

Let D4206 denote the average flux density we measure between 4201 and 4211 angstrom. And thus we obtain 11.7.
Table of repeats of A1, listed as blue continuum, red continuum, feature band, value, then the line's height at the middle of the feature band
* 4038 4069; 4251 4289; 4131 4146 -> 0.22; 12.1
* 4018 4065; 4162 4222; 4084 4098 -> 1.13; 12.1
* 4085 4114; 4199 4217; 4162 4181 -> -1.36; 11.1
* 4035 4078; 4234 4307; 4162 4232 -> 0.73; 11.8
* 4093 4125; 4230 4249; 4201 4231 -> -0.59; 11.4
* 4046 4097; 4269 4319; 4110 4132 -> 0.23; 11.7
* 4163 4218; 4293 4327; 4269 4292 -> -0.95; 11.3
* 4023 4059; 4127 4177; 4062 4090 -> 1.03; 12.2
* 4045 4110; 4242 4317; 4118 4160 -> -2.68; 11.3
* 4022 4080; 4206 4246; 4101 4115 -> 2.89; 12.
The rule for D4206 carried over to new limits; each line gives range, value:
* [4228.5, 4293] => 11.7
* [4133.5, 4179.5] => 12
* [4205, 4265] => 11.7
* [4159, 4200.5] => 11.8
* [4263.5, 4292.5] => 11.8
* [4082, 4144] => 11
